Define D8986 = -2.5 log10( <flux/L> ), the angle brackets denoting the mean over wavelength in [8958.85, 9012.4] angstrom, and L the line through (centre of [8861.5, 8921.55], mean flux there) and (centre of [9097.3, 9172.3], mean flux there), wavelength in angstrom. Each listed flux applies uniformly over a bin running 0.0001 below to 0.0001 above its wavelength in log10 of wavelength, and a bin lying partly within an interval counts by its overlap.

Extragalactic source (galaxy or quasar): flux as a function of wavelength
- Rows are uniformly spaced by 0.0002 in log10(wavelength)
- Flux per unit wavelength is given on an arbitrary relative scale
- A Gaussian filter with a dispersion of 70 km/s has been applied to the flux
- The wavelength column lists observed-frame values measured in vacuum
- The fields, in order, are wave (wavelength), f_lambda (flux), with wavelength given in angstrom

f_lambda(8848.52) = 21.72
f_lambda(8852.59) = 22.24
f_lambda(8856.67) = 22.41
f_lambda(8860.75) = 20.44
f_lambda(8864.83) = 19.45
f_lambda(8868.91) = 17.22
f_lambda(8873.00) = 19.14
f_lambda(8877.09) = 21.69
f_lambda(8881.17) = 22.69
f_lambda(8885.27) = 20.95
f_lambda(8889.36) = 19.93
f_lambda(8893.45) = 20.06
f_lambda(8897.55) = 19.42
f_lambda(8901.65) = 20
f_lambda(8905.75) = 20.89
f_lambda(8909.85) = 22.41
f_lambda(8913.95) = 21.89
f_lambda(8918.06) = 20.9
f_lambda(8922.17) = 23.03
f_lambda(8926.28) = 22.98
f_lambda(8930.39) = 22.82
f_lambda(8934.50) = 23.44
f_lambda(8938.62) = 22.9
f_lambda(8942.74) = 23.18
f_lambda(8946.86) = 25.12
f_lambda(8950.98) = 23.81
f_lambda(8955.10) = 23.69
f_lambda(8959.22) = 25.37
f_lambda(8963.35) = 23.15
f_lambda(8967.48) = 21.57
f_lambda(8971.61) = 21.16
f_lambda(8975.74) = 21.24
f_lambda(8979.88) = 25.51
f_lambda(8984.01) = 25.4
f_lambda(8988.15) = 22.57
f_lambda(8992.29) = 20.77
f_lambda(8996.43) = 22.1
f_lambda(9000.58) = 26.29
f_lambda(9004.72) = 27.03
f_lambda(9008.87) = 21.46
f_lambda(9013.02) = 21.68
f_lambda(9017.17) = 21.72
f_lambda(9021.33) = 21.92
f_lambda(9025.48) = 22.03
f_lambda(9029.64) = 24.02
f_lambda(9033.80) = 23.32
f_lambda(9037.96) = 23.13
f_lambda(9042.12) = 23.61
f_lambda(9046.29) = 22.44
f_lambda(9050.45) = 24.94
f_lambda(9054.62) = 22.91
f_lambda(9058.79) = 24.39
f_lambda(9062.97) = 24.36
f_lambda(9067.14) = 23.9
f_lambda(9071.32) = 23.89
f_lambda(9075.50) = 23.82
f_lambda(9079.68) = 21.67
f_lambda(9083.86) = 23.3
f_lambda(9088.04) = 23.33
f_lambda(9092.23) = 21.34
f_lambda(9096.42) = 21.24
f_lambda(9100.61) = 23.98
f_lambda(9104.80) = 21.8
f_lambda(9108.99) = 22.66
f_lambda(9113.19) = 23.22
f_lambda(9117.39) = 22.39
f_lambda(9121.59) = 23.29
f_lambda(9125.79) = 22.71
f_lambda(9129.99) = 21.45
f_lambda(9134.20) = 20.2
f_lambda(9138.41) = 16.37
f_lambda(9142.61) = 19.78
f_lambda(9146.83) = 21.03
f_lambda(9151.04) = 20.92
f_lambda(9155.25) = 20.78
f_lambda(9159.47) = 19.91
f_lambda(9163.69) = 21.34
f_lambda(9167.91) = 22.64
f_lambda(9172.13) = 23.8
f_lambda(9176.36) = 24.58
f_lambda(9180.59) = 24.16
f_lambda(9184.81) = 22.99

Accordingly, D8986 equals -0.115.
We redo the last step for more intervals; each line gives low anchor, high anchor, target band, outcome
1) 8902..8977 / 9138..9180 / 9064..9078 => -0.09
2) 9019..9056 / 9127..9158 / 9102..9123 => -0.08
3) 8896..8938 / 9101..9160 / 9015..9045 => -0.06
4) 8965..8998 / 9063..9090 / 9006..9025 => 0.04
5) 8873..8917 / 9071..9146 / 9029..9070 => -0.10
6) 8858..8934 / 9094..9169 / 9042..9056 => -0.11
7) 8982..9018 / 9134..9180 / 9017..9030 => 0.03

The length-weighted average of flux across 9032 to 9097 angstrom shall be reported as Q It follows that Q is 23.3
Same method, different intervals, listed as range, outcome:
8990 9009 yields 23.7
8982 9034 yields 23.1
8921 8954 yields 23.4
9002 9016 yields 23.4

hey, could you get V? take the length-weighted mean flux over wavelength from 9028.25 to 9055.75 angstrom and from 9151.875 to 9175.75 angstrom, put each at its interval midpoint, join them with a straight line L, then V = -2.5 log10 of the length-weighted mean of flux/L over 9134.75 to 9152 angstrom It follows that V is 0.137 mag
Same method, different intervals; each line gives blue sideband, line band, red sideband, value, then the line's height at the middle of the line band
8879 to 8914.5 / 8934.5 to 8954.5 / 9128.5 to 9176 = -0.14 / 20.9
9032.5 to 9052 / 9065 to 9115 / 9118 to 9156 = -0.04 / 22.1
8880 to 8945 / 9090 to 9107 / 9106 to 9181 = -0.02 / 21.7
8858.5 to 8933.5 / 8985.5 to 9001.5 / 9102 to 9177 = -0.08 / 21.2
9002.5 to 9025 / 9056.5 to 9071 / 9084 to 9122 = -0.07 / 22.7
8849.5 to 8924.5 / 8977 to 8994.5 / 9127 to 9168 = -0.14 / 20.7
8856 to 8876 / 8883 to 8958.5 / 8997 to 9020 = -0.05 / 21.1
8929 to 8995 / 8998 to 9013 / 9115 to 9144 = -0.08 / 22.6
